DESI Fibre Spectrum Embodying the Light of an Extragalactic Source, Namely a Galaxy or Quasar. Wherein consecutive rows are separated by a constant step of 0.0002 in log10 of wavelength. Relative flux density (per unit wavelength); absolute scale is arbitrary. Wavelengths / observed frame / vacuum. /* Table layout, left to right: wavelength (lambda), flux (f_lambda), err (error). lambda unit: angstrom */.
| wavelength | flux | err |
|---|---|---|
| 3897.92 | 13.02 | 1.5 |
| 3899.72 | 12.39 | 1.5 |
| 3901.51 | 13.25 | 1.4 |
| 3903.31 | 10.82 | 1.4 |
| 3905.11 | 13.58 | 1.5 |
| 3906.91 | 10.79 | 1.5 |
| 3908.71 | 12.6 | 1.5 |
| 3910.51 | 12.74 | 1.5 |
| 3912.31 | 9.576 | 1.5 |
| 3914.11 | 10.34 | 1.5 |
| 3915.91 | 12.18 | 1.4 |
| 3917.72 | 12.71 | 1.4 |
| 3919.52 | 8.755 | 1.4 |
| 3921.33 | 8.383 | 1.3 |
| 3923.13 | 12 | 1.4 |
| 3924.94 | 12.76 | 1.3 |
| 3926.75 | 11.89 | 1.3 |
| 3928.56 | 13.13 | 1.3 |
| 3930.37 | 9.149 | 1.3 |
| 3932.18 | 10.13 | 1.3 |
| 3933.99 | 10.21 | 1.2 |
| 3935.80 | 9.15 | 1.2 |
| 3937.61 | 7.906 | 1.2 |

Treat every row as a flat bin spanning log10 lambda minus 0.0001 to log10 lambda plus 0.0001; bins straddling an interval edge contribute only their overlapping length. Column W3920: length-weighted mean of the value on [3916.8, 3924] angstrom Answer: 10.5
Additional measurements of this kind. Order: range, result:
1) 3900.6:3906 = 12.6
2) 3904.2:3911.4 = 12.4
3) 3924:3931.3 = 11.7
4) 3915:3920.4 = 11.2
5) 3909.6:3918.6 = 11.5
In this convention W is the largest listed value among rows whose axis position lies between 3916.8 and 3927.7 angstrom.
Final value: 12.76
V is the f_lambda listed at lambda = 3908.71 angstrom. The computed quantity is 12.6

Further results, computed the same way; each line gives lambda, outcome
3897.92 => 13.02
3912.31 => 9.576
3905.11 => 13.58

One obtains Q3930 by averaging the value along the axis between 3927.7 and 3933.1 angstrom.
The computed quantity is 10.8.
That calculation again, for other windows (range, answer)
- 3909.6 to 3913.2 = 11.2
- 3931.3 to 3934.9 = 10.2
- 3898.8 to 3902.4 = 12.8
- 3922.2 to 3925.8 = 12.4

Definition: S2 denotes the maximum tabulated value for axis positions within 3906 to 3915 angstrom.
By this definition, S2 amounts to 12.74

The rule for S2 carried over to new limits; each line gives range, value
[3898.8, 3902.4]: 13.25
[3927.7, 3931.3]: 13.13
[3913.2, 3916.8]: 12.18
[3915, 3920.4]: 12.71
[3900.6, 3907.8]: 13.58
